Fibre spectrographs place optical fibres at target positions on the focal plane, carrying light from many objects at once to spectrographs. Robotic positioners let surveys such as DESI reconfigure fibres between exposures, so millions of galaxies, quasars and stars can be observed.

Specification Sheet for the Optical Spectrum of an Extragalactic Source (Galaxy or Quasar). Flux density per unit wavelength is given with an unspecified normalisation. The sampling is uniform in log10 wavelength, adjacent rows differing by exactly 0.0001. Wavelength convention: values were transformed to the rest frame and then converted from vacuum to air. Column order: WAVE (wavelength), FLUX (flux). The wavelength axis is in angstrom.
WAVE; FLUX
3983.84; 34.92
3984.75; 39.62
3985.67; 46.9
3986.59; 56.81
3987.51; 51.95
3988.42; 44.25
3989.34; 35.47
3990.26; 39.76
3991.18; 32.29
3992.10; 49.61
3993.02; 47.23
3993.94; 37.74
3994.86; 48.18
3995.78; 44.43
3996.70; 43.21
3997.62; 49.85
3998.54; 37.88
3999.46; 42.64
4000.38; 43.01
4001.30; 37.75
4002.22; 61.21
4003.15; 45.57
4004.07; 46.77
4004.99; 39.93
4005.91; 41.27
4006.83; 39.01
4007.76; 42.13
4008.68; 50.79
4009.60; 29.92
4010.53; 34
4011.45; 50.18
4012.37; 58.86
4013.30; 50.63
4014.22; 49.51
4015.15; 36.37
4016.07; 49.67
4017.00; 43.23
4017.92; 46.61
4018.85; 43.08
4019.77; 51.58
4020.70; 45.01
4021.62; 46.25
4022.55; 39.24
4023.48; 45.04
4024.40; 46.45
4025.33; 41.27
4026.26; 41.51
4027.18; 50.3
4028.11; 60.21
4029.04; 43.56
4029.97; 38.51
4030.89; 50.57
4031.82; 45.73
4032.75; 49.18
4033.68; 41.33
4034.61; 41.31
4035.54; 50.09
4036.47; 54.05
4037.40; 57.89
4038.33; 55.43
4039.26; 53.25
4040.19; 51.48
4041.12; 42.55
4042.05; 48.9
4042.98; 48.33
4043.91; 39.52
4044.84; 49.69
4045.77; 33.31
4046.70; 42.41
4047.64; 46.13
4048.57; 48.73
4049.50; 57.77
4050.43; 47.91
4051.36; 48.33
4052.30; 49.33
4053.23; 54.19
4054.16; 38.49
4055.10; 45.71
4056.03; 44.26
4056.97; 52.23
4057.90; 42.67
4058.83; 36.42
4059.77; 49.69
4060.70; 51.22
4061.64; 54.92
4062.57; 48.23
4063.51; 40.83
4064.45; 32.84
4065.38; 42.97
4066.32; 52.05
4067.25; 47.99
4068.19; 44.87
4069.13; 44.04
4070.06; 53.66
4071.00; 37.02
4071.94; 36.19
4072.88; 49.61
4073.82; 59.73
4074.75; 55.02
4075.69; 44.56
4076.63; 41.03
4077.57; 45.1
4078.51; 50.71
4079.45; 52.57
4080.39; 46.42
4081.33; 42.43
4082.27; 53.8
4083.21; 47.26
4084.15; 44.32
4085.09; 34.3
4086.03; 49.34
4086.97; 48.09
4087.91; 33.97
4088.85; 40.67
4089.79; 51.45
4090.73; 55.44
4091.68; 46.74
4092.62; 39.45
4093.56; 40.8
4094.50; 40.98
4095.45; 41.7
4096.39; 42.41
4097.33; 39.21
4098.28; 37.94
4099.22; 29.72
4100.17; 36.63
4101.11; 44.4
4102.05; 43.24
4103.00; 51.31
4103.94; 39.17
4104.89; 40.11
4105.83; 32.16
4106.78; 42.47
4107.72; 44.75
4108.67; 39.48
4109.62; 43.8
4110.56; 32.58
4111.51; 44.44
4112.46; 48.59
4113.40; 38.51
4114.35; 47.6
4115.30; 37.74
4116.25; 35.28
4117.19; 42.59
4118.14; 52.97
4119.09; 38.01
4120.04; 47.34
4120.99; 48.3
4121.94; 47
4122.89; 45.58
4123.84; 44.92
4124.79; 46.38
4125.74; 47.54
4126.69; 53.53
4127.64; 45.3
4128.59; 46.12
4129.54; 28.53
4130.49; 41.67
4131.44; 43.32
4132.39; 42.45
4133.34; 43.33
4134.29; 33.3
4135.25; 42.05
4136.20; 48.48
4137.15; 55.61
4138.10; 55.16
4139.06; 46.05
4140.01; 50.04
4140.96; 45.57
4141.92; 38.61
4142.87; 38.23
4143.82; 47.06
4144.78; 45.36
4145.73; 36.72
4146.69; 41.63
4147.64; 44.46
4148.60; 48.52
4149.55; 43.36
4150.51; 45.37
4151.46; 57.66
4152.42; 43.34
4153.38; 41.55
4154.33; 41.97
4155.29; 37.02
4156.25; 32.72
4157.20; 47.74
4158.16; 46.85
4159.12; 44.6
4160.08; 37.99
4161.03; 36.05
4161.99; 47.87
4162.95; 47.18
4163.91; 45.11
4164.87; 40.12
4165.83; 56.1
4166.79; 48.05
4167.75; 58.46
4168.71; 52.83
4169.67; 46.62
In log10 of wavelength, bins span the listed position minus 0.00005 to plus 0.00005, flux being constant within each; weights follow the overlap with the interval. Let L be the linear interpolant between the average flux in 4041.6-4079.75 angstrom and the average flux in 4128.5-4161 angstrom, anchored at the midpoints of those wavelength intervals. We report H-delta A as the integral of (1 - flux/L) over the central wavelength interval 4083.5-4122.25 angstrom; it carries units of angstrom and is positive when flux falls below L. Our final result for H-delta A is 2.3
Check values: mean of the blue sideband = 46.5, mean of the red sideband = 43.5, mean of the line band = 42.3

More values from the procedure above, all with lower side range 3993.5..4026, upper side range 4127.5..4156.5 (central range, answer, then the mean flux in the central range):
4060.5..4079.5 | -1.1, 46.7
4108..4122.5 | 0.3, 43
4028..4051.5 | -1.8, 47.7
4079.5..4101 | 0.4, 43.1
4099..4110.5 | 0.9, 40.6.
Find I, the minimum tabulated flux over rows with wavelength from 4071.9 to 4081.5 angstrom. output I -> 36.19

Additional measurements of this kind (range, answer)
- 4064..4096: 32.84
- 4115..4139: 28.53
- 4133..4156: 33.3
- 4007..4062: 29.92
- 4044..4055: 33.31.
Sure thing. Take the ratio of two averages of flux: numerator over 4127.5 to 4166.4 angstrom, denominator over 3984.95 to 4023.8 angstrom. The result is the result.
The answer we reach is 0.98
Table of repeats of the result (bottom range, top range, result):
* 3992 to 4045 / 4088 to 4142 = 0.94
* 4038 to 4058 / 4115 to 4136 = 0.92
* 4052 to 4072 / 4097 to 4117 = 0.89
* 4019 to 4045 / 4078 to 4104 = 0.92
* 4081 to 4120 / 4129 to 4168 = 1.04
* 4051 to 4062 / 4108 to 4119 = 0.89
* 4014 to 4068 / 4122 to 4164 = 0.95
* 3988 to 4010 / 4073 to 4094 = 1.08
